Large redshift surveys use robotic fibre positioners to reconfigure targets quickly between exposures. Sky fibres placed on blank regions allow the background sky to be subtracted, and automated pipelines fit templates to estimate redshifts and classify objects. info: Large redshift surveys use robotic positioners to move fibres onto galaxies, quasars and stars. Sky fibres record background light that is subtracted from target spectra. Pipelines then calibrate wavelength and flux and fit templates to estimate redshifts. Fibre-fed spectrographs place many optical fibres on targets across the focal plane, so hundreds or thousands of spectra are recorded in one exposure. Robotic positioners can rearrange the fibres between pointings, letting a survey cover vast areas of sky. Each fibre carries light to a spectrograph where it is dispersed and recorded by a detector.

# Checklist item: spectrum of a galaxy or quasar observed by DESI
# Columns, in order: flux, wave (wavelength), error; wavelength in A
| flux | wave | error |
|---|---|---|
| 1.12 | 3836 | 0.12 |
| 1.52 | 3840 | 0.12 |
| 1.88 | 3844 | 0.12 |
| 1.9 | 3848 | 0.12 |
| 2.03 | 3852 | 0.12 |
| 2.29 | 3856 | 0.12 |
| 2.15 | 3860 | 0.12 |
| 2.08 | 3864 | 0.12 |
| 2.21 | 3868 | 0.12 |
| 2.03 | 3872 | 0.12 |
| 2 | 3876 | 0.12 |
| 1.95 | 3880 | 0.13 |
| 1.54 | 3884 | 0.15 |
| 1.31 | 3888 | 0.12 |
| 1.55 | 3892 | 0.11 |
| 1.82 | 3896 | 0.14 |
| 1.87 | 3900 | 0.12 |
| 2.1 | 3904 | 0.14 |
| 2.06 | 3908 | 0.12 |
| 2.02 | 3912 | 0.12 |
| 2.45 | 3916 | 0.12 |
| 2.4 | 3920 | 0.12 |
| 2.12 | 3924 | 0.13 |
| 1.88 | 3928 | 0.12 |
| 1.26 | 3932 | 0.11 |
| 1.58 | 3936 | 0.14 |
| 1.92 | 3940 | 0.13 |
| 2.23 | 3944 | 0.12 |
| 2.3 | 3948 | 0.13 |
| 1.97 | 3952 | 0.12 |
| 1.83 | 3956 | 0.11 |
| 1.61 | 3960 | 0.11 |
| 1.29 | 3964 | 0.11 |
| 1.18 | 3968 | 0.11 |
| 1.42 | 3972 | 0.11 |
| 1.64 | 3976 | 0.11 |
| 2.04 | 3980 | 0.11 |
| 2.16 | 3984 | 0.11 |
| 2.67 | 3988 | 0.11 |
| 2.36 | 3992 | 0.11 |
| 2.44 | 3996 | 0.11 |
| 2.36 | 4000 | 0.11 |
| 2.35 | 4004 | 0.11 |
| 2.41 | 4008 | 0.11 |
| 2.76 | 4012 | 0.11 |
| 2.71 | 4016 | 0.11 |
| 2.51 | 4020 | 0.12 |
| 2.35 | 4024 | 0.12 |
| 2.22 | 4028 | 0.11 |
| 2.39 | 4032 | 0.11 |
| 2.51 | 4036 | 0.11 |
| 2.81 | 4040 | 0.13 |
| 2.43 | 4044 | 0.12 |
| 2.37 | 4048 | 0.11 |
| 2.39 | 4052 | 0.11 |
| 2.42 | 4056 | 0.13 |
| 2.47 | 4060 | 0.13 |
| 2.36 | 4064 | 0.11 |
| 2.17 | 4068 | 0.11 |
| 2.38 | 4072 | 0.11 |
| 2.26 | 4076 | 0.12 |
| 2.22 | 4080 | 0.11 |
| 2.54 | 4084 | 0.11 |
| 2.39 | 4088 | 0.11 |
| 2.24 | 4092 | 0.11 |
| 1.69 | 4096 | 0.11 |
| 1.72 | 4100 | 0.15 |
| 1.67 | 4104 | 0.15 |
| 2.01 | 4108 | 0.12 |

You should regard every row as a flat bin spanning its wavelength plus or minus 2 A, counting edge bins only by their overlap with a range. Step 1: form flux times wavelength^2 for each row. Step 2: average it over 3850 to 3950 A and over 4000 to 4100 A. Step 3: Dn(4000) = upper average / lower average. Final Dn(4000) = 1.30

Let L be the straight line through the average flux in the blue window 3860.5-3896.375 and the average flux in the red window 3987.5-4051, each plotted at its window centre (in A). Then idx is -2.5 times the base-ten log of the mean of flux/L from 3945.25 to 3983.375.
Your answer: 0.28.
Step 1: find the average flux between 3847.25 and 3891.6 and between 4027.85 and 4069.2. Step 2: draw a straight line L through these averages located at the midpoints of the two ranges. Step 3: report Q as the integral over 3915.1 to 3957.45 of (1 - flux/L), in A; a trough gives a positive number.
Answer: 2.7 A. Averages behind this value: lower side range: 1.94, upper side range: 2.43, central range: 1.98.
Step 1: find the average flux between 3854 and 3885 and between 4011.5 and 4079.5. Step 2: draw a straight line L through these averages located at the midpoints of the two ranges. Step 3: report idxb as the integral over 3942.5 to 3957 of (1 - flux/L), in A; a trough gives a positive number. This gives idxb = 0.8 A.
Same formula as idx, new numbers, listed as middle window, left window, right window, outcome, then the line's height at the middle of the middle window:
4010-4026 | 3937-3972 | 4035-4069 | -0.172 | 2.21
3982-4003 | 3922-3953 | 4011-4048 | -0.061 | 2.26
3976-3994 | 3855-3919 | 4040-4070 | -0.006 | 2.22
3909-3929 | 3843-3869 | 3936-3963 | -0.110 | 1.97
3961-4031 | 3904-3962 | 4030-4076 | 0.028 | 2.21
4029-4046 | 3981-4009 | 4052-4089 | -0.066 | 2.37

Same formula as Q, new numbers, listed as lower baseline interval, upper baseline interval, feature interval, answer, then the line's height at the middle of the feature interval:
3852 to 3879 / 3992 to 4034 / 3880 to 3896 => 4.4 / 2.16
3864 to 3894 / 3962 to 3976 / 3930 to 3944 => -1.6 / 1.51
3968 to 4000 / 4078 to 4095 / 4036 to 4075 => -3.3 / 2.23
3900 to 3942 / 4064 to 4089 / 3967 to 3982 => 3.6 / 2.1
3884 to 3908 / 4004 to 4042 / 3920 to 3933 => 0.2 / 1.93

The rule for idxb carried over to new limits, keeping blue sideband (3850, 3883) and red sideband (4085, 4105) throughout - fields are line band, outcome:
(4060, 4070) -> -1.5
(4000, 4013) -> -2.9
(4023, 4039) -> -3.1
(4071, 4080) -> -1.3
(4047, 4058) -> -2.2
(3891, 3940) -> 2.9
